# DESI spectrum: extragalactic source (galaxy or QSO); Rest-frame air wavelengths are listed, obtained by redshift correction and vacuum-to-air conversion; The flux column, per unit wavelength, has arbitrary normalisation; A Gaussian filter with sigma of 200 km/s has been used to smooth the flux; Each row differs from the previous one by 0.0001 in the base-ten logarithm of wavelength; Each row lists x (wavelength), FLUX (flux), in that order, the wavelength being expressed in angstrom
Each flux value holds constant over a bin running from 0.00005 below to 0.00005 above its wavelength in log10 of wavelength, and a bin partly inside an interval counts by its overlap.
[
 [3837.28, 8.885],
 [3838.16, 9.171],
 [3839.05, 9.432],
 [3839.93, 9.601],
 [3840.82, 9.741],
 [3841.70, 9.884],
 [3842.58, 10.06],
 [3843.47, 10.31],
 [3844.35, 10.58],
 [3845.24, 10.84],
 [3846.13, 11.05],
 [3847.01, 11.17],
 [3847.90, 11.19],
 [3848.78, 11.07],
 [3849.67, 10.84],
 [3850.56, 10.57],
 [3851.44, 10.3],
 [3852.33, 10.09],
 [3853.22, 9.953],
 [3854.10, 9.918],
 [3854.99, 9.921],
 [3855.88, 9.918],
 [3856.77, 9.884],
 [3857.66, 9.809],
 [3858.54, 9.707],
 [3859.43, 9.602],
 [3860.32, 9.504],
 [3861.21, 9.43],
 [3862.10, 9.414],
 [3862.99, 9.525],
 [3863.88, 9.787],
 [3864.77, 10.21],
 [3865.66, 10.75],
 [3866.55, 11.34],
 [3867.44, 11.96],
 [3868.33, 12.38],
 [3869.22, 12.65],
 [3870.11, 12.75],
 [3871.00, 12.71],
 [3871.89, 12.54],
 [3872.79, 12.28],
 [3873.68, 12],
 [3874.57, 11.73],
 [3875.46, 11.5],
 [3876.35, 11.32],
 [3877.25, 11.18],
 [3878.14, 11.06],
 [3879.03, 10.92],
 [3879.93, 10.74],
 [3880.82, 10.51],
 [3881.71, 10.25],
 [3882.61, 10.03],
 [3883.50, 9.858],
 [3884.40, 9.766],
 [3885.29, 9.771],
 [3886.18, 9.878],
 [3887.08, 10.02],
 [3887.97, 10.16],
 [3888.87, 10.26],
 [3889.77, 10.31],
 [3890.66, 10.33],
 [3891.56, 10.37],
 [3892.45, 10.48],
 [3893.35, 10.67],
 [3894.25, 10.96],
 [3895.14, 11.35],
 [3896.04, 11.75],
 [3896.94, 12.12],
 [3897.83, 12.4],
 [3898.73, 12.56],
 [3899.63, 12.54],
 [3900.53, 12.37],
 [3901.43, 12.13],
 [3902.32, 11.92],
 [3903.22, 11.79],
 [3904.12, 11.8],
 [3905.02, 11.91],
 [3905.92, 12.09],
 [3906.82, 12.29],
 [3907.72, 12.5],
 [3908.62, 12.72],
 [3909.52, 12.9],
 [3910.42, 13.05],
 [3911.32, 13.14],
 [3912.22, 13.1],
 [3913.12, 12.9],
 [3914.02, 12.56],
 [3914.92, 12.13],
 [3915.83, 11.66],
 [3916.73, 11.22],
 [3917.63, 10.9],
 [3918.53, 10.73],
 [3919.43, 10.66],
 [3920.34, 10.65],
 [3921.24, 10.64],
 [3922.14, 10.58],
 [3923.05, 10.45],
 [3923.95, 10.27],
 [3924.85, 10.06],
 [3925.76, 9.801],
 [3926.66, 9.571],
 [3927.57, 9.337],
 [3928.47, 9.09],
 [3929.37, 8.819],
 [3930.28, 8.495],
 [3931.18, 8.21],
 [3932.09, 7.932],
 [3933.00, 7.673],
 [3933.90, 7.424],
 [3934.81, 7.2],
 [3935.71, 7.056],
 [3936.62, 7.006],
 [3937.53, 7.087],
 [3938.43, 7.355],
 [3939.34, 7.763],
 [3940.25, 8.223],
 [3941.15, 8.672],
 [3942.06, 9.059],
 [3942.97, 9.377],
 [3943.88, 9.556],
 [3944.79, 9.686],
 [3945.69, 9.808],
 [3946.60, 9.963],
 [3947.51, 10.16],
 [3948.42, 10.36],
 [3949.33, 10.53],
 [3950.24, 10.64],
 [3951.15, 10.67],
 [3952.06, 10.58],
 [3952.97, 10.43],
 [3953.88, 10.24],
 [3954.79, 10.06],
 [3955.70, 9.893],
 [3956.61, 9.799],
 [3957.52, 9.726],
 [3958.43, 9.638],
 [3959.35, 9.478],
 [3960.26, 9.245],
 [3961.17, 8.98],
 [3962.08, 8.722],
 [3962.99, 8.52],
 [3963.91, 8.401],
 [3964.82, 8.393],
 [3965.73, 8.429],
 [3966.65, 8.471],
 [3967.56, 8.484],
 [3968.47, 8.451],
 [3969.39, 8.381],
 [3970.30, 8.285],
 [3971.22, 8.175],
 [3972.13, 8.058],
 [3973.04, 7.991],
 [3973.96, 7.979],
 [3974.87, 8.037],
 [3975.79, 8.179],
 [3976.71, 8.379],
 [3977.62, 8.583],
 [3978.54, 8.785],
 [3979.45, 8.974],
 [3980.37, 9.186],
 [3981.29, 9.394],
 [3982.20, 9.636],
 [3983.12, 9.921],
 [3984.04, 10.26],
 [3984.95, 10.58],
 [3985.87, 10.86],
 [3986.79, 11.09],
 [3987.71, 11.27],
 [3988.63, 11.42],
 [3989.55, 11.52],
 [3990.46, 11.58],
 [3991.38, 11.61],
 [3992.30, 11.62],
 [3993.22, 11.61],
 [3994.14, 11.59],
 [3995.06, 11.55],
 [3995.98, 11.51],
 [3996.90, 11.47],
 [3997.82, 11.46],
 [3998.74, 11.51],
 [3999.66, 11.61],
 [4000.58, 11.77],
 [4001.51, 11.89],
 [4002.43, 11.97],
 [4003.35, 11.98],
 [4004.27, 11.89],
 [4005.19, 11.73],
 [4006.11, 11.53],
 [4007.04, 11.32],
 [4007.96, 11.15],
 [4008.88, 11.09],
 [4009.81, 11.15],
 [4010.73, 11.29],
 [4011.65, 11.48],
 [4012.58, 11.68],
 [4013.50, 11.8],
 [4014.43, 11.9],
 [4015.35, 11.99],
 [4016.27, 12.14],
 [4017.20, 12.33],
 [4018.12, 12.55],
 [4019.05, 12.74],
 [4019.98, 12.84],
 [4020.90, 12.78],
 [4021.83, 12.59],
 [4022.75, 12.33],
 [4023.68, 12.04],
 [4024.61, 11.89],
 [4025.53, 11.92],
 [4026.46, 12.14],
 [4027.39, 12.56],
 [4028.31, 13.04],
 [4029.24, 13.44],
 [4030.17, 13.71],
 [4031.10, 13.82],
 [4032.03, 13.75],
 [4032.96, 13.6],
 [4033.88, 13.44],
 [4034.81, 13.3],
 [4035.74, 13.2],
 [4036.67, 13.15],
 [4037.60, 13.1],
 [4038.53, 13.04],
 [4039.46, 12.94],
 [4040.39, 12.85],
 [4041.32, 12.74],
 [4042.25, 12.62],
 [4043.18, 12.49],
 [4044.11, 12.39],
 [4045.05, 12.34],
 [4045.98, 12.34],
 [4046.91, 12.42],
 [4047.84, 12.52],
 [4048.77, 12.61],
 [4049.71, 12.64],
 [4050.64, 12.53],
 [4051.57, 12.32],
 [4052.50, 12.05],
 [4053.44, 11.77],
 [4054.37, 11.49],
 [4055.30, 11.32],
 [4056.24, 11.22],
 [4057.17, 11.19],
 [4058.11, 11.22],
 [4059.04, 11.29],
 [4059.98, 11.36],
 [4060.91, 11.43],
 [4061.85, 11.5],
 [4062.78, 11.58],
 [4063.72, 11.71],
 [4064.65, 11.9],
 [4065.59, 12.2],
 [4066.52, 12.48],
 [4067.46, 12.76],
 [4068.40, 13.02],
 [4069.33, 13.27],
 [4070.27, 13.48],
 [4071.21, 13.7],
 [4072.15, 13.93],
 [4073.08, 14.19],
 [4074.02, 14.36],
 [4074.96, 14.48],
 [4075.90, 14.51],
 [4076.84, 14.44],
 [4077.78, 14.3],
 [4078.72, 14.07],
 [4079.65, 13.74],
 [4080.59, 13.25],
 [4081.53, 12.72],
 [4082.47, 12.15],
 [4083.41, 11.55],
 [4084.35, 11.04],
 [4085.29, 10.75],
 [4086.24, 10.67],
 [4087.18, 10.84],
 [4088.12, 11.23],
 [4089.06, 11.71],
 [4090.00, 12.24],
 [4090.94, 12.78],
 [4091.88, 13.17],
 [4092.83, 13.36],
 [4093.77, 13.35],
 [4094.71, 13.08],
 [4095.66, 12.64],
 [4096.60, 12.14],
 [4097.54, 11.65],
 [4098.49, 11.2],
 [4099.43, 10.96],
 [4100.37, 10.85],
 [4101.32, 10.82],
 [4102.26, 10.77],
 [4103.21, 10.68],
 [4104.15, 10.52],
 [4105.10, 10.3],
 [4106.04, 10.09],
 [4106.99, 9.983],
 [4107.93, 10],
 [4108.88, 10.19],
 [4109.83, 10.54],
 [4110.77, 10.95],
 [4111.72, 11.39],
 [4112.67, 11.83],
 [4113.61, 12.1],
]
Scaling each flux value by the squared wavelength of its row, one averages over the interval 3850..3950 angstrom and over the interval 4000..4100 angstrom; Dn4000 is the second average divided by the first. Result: 1.27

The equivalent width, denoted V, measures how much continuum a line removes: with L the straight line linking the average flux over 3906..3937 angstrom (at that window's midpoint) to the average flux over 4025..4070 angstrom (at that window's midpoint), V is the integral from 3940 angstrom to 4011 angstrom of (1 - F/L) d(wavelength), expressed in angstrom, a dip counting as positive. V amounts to 7.8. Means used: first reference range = 10.4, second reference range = 12.5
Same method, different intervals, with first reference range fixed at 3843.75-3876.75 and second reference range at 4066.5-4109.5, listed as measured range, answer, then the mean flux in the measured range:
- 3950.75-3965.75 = 2.5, 9.51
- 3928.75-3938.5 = 3.1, 7.7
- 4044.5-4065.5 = 0.3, 11.9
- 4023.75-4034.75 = -1.1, 13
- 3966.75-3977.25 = 3.0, 8.23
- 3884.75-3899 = 0.3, 10.8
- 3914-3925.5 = 0.3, 10.9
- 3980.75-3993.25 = 0.8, 10.9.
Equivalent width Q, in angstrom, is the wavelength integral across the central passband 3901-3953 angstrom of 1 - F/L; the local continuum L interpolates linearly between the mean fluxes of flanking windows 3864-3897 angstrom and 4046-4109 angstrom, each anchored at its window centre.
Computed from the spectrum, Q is 4.8 angstrom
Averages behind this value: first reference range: 11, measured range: 10.2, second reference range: 12.1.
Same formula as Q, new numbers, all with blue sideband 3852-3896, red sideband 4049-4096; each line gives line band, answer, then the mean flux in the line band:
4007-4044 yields -1.4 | 12.5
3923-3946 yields 5.3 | 8.62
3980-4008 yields 1.3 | 11.2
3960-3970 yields 2.5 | 8.57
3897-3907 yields -1.1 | 12.2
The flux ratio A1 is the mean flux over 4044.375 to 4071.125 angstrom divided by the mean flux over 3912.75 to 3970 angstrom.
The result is 1.3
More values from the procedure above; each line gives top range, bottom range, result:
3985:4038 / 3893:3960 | 1.16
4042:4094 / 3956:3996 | 1.31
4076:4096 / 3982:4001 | 1.12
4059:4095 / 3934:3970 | 1.40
